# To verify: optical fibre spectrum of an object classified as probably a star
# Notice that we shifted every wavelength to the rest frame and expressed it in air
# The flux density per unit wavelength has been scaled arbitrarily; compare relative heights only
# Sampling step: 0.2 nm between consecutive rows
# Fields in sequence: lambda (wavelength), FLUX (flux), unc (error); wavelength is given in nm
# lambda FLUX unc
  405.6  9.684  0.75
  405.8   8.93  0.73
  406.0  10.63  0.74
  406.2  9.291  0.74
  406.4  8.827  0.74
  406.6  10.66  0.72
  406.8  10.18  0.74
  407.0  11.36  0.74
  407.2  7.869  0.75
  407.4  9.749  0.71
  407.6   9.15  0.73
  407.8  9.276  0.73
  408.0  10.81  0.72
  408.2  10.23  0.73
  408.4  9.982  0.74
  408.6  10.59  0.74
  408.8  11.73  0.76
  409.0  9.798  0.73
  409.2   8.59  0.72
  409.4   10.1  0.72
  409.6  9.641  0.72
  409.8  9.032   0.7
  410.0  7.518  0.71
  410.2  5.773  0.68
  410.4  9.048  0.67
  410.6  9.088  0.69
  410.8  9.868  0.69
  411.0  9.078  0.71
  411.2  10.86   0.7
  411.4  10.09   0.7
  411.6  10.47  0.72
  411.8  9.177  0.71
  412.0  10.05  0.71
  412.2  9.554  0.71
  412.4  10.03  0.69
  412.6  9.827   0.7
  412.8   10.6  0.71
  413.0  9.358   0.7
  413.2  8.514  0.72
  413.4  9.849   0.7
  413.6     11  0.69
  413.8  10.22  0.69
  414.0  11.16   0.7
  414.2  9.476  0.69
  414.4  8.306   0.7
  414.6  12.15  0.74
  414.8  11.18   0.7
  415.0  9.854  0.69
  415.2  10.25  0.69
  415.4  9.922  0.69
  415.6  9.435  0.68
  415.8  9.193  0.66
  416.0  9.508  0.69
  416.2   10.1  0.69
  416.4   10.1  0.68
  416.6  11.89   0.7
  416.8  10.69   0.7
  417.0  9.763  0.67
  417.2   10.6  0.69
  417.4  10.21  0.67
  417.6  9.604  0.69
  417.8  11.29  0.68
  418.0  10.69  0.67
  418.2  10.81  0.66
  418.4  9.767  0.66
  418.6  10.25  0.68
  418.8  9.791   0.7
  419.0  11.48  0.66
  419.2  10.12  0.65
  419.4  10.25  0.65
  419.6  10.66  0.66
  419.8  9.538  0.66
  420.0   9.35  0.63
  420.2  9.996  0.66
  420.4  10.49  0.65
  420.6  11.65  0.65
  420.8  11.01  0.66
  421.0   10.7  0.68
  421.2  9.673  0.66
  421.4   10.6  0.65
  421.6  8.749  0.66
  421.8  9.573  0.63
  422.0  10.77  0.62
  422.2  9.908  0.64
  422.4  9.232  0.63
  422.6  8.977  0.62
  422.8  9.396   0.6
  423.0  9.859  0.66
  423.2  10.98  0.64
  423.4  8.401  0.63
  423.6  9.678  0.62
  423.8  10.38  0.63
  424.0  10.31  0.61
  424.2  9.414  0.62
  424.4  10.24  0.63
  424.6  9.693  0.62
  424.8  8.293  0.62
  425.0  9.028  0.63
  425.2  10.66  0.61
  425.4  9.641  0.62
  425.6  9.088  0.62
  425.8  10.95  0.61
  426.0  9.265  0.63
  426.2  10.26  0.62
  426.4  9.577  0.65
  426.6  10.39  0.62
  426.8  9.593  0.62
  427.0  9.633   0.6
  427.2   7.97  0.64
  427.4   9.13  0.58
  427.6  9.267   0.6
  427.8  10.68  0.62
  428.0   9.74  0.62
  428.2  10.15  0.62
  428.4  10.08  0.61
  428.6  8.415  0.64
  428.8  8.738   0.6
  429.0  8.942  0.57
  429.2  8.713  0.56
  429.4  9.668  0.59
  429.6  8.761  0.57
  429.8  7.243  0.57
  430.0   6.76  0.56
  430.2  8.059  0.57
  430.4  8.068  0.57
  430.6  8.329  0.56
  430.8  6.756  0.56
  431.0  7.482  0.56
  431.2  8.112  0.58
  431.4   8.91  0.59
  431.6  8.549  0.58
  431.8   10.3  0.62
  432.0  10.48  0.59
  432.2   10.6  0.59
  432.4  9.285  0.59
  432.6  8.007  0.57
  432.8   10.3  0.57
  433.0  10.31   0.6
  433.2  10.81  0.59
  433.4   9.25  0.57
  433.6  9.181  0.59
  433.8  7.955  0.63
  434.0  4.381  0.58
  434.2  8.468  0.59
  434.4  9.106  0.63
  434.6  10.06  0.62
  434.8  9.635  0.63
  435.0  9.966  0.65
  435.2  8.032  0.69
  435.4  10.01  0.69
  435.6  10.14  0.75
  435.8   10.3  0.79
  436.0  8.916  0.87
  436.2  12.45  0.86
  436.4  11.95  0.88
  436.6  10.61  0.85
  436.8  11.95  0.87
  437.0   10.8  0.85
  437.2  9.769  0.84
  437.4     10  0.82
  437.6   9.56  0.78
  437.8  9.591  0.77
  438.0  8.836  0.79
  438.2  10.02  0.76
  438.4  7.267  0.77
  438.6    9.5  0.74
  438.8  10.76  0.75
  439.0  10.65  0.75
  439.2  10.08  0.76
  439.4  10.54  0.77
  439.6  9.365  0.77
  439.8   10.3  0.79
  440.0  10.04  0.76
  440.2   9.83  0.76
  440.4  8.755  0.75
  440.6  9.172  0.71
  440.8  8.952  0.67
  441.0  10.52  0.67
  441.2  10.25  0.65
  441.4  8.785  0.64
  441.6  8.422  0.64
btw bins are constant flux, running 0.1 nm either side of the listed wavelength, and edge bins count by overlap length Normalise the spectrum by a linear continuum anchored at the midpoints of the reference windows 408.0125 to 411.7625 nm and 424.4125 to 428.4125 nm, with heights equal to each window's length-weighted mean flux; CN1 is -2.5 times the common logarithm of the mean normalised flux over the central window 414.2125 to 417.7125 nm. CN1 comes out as -0.06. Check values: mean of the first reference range 9.55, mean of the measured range 10.1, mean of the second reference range 9.66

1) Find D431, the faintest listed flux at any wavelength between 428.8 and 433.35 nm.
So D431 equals 6.756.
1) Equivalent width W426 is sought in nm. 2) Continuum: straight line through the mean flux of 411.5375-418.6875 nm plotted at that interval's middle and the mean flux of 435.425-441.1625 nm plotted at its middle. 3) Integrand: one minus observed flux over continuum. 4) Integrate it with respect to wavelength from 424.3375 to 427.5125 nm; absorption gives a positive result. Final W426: 0.158 nm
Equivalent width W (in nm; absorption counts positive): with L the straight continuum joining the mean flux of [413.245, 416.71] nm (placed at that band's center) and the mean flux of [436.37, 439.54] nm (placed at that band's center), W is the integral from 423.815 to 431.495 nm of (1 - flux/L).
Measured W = 0.76 nm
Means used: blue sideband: 10.2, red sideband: 10.1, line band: 9.12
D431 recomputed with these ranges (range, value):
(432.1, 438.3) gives 4.381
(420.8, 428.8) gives 7.97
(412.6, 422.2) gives 8.306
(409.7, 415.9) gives 5.773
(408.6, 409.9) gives 8.59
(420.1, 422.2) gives 8.749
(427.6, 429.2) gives 8.415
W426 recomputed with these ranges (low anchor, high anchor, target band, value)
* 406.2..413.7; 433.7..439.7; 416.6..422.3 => -0.38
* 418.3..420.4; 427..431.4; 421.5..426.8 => -0.18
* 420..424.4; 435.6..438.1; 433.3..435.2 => 0.31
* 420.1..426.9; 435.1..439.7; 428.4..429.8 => 0.16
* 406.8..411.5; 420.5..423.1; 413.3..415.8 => -0.12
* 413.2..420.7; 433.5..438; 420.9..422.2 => 0.01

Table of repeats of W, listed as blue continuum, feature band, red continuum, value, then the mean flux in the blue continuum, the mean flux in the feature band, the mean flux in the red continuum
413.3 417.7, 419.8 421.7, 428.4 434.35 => -0.100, 10.2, 10.2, 8.68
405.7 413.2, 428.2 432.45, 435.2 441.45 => 0.503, 9.63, 8.71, 9.97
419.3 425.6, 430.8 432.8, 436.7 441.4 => 0.168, 9.89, 9.03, 9.83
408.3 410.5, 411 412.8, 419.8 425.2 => -0.118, 9.25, 9.99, 9.87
